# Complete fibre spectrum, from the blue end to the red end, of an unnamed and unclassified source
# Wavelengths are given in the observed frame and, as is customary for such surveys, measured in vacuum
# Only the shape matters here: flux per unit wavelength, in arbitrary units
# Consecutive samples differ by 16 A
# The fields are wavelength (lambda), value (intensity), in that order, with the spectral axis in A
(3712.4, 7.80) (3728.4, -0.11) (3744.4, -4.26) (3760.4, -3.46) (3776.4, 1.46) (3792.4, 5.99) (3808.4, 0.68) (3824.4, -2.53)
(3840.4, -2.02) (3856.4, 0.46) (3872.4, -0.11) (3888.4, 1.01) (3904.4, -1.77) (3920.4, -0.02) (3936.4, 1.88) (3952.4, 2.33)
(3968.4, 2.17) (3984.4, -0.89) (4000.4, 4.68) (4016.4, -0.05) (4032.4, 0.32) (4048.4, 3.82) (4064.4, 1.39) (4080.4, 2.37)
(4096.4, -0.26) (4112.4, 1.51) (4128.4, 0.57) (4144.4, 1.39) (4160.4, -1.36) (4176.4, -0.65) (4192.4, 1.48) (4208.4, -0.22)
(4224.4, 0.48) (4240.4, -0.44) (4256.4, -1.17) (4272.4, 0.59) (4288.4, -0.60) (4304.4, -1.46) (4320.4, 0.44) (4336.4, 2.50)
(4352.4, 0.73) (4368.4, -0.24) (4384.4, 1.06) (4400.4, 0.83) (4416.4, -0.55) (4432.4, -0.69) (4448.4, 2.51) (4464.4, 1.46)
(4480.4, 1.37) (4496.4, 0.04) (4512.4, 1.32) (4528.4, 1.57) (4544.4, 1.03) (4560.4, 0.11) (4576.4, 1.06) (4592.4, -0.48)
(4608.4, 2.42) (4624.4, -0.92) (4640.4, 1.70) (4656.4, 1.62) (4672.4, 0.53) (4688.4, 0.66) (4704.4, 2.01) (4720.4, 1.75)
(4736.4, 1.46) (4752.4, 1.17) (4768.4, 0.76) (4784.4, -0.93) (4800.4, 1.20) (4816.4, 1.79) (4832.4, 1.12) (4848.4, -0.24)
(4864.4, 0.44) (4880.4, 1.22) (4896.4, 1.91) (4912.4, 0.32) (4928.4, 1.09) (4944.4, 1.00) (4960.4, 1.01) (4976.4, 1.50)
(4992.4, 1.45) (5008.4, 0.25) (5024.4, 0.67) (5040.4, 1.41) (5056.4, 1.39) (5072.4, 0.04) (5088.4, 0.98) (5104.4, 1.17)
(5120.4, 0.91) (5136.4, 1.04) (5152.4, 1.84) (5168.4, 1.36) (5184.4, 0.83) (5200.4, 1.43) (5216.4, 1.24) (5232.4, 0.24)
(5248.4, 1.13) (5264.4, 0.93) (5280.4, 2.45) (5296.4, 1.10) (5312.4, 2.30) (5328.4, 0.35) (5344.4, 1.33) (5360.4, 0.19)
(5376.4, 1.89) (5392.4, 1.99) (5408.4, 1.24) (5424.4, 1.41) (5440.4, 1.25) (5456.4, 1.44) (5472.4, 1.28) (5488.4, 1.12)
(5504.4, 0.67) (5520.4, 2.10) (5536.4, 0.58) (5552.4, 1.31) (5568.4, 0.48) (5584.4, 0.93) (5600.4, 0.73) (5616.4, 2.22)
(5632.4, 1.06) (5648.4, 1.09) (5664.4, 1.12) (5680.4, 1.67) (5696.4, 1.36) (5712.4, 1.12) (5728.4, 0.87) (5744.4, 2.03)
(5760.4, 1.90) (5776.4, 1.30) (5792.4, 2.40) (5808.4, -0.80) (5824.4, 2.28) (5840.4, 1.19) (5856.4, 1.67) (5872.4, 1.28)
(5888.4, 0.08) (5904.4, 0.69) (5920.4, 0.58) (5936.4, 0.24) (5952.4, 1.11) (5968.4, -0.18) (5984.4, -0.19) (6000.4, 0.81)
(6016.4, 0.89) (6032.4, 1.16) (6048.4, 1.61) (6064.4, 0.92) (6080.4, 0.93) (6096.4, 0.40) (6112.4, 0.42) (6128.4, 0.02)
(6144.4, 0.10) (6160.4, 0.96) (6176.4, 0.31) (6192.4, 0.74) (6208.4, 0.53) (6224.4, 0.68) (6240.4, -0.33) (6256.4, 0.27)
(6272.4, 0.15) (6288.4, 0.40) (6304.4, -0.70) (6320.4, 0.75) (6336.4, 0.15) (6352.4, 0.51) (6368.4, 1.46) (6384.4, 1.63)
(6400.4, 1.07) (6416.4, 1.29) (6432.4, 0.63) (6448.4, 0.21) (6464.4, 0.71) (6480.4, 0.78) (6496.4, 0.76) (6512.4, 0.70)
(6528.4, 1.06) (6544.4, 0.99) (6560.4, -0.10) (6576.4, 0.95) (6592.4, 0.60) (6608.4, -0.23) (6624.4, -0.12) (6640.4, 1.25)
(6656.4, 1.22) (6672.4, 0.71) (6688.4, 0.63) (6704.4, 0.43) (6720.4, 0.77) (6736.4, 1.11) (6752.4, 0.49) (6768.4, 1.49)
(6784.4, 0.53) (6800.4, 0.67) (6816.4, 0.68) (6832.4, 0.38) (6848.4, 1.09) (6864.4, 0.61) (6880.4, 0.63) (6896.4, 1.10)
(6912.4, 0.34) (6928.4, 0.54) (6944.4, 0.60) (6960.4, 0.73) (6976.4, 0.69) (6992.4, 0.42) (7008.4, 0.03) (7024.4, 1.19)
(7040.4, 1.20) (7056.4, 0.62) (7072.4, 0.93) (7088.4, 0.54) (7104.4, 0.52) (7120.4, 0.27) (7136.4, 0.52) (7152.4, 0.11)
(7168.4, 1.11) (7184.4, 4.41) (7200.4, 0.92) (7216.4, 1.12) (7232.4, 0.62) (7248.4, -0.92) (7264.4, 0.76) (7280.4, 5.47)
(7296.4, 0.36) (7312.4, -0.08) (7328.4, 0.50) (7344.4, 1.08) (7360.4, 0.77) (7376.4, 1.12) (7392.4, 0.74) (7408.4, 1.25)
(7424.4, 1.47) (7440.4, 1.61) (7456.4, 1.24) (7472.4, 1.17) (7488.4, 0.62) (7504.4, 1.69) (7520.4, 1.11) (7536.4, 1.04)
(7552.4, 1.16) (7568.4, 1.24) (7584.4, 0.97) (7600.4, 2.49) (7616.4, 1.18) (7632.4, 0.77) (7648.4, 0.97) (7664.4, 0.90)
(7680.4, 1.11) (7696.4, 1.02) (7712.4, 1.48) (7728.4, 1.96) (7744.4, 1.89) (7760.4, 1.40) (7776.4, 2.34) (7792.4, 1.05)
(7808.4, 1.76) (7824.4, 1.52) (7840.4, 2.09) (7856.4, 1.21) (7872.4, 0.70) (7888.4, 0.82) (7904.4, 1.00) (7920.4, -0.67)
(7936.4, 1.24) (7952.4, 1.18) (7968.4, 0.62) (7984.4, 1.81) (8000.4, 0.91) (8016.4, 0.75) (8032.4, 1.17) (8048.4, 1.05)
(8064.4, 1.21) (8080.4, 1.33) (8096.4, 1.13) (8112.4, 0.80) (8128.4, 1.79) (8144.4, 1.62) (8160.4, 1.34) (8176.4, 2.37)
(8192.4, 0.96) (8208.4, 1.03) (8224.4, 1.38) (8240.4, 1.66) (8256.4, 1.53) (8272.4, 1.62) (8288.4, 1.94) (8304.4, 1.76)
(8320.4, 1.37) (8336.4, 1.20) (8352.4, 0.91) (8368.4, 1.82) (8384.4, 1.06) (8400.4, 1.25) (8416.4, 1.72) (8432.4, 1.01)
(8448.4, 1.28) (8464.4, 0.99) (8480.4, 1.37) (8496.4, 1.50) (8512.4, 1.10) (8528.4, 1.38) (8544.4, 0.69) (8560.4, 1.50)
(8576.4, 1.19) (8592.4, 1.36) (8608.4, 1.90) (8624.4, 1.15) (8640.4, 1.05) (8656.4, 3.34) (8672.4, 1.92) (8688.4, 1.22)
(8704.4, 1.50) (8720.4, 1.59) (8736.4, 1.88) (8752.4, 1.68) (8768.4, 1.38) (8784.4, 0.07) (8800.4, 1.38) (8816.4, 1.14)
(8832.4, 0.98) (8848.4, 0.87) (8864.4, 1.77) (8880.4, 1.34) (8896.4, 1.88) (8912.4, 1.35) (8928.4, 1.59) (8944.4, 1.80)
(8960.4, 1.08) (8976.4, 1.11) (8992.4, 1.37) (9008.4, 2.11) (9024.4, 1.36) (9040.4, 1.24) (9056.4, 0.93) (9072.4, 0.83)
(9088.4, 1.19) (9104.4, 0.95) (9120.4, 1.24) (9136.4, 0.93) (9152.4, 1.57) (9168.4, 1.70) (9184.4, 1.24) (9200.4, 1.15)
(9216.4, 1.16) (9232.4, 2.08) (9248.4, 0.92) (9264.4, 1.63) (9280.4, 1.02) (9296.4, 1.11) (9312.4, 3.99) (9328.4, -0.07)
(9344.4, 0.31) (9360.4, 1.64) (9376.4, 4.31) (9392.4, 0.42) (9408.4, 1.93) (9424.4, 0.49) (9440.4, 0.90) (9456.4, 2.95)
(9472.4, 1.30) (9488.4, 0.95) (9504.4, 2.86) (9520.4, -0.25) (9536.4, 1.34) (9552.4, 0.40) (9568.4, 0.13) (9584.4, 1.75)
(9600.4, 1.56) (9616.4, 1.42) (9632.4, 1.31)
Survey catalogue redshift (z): 0.927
